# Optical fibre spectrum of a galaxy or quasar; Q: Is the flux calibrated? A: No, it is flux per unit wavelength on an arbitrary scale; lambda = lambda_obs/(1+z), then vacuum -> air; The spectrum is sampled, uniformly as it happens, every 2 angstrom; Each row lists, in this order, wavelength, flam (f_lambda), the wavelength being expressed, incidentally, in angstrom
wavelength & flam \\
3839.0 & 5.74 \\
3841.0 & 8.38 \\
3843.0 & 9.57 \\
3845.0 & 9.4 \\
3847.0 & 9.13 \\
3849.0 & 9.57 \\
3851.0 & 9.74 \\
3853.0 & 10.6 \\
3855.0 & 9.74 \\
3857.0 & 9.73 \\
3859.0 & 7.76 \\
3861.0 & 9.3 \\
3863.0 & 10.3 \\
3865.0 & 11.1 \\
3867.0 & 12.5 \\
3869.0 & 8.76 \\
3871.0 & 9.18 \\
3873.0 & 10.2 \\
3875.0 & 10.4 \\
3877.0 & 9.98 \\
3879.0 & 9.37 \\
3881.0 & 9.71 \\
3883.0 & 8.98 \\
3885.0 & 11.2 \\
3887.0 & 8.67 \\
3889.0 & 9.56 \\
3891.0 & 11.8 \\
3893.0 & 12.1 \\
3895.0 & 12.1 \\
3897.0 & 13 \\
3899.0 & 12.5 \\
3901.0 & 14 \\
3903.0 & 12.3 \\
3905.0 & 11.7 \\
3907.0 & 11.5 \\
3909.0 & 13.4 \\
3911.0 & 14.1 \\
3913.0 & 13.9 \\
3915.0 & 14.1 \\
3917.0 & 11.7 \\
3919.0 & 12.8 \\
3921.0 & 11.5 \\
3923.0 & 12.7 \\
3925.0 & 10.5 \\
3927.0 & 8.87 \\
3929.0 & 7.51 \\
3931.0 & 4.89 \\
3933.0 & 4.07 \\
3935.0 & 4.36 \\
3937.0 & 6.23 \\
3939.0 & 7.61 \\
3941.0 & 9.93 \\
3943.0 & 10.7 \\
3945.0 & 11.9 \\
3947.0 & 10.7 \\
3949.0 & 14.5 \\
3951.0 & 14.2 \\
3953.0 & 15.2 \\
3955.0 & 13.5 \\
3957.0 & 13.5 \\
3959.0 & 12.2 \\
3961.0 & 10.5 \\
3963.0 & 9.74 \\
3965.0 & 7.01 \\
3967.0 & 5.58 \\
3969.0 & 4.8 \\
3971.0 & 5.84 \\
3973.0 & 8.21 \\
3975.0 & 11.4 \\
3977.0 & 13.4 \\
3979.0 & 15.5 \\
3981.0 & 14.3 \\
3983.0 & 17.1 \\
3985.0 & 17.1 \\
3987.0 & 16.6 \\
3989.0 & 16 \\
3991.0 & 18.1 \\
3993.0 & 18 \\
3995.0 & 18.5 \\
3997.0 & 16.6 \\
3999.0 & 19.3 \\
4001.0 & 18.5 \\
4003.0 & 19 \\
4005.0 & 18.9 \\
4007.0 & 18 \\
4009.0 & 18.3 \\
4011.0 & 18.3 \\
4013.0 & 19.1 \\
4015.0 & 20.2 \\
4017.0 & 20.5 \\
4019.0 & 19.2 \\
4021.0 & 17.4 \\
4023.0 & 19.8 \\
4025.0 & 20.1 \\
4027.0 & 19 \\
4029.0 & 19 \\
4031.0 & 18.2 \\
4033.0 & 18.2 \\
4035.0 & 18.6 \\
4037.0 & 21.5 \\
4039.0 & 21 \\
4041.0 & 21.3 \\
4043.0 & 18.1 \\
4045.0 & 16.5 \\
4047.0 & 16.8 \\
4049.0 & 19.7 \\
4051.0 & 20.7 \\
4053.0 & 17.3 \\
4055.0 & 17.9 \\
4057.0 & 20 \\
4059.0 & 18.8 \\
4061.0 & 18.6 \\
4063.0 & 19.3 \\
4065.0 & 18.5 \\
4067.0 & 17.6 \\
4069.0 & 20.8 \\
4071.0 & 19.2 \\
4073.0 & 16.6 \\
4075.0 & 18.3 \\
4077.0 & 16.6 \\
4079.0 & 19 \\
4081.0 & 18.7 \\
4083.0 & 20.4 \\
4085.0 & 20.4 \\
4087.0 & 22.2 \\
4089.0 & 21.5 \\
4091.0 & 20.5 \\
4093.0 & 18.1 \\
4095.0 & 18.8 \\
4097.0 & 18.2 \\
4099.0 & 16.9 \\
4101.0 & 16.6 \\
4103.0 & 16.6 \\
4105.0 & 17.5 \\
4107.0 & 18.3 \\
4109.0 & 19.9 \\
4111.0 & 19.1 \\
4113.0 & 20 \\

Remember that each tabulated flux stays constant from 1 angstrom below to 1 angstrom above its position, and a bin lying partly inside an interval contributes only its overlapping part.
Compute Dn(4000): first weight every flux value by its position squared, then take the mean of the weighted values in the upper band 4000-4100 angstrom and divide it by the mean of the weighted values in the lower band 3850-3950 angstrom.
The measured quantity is 2.0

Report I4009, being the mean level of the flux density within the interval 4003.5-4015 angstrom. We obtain 18.7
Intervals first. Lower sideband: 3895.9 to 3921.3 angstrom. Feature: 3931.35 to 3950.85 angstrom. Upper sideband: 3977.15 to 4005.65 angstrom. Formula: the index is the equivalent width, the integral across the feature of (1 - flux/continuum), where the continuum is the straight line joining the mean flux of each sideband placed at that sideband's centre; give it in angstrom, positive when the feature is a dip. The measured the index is 7.6 angstrom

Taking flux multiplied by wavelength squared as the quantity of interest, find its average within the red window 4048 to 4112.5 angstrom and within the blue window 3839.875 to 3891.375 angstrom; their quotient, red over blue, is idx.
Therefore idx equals 2.2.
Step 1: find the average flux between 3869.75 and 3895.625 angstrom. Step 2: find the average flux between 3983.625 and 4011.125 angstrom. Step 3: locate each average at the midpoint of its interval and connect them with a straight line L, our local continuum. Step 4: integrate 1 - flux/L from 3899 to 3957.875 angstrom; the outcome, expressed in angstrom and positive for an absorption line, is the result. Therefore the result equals 9.0 angstrom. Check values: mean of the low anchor 10.2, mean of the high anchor 17.9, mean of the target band 11.1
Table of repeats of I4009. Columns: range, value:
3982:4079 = 18.6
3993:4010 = 18.4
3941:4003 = 13.3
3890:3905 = 12.5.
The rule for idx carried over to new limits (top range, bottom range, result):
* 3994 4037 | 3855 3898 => 1.97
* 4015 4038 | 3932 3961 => 1.89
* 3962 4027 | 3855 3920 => 1.49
